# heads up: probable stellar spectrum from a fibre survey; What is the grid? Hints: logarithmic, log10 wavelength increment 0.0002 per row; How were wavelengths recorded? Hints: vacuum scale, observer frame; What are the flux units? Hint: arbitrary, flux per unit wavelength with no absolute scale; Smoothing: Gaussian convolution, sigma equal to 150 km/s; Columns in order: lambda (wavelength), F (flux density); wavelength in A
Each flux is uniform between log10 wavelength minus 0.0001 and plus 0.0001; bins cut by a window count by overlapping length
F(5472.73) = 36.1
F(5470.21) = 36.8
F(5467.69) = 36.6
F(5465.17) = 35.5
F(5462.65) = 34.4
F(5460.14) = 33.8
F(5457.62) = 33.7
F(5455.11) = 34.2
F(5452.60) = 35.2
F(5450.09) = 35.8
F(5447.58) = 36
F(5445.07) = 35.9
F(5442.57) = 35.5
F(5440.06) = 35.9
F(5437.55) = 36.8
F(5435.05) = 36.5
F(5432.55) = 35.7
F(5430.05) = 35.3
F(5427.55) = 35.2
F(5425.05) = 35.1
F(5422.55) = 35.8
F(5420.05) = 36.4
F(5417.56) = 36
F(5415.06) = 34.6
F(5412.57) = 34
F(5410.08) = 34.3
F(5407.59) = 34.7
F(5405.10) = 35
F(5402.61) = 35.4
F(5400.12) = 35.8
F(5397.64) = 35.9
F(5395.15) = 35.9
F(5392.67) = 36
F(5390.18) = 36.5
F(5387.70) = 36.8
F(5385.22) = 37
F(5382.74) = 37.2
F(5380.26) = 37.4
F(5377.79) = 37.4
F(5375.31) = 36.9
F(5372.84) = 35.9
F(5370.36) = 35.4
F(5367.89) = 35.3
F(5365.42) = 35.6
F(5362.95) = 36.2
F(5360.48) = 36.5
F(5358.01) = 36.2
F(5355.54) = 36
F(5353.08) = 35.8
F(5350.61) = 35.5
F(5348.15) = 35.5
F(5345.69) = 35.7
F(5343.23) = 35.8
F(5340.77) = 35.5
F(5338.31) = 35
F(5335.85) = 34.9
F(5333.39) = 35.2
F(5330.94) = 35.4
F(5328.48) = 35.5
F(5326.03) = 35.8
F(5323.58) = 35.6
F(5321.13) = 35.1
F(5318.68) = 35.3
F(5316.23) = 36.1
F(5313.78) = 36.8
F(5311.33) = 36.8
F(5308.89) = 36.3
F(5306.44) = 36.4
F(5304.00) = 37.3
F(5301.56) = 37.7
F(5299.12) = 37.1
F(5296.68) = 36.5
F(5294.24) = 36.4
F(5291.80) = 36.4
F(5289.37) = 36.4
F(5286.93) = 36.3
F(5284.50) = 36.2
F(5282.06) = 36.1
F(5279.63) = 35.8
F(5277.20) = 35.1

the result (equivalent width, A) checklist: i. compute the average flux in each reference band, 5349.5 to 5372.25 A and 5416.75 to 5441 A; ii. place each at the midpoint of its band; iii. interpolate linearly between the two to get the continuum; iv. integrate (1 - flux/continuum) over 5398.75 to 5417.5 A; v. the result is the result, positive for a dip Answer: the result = 0.5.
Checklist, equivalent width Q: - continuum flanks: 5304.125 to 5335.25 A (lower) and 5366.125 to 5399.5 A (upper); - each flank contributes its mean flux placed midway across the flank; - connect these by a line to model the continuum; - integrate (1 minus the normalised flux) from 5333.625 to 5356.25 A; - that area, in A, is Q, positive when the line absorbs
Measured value 0.4 A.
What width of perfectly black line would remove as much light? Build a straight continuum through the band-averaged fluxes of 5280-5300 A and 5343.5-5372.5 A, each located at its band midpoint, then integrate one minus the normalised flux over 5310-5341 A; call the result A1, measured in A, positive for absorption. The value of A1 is 0.4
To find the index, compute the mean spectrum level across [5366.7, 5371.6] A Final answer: 35.3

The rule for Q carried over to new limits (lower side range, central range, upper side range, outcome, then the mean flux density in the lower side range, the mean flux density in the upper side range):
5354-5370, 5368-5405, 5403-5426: -0.8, 35.9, 35.1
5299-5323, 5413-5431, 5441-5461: 0.0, 36.4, 35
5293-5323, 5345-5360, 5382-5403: 0.2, 36.5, 36.3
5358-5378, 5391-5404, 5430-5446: 0.1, 36.1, 36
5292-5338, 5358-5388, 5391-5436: -0.6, 36.1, 35.4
